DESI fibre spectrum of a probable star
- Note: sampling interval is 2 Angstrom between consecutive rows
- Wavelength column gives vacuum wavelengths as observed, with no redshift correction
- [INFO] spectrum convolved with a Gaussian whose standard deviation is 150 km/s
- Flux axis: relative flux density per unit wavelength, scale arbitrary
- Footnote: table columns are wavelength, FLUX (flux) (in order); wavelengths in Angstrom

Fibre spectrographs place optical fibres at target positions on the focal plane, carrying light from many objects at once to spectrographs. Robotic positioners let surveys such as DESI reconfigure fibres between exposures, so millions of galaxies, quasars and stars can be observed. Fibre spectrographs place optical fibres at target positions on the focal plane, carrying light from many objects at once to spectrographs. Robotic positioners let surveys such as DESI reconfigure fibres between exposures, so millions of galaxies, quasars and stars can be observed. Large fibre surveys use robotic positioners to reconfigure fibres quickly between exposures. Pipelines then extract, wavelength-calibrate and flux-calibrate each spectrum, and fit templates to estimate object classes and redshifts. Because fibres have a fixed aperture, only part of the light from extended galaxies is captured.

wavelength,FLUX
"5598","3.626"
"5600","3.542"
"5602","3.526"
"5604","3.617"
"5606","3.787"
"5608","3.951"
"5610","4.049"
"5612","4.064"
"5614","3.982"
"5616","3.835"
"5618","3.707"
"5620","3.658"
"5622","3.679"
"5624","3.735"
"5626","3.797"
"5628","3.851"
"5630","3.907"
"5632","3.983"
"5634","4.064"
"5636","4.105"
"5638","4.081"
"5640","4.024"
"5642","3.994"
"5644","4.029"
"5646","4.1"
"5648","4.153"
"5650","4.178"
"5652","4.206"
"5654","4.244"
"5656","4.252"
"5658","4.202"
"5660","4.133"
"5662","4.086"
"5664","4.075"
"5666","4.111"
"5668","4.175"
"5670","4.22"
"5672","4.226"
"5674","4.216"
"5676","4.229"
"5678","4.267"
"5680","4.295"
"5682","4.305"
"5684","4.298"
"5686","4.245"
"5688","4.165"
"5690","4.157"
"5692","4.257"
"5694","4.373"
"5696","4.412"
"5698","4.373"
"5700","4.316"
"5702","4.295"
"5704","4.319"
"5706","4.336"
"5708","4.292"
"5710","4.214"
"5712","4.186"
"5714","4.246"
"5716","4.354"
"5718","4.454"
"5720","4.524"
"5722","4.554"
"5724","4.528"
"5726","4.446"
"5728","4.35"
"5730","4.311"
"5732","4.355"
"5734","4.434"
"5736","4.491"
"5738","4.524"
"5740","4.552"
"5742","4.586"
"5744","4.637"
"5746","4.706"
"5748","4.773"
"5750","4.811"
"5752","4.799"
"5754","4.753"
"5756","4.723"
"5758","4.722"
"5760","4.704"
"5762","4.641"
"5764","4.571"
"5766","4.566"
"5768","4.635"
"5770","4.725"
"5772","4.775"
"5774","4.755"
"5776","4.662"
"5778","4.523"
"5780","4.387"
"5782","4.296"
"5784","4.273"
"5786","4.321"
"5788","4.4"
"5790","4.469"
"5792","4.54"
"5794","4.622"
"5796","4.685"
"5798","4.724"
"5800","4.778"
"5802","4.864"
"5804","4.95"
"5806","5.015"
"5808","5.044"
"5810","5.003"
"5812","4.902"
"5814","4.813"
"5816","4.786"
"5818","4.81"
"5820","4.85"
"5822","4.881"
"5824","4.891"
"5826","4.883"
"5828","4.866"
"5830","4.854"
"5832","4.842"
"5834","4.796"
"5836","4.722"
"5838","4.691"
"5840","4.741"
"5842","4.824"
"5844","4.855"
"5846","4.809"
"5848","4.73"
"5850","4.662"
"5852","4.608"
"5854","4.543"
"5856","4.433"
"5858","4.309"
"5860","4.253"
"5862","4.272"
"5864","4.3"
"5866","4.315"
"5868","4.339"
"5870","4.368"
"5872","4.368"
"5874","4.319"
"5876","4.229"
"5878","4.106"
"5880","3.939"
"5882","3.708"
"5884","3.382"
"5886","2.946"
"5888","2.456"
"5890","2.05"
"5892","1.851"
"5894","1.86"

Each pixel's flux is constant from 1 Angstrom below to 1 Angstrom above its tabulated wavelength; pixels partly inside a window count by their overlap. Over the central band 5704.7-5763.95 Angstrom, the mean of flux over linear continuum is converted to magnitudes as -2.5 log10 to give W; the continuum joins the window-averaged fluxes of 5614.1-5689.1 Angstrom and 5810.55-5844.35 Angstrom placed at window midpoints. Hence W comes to -0.02 mag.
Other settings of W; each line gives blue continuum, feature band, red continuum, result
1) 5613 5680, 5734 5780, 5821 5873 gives -0.07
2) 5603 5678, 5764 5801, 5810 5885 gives -0.04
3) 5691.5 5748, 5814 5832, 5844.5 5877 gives -0.10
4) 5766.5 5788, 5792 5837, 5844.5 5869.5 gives -0.08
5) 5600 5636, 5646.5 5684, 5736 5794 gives -0.03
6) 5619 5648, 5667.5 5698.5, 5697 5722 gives -0.02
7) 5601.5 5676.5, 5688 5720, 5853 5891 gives -0.08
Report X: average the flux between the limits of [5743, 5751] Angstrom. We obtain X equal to 4.73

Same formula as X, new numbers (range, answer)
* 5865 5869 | 4.33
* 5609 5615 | 4.03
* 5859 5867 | 4.29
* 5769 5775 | 4.75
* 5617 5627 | 3.72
